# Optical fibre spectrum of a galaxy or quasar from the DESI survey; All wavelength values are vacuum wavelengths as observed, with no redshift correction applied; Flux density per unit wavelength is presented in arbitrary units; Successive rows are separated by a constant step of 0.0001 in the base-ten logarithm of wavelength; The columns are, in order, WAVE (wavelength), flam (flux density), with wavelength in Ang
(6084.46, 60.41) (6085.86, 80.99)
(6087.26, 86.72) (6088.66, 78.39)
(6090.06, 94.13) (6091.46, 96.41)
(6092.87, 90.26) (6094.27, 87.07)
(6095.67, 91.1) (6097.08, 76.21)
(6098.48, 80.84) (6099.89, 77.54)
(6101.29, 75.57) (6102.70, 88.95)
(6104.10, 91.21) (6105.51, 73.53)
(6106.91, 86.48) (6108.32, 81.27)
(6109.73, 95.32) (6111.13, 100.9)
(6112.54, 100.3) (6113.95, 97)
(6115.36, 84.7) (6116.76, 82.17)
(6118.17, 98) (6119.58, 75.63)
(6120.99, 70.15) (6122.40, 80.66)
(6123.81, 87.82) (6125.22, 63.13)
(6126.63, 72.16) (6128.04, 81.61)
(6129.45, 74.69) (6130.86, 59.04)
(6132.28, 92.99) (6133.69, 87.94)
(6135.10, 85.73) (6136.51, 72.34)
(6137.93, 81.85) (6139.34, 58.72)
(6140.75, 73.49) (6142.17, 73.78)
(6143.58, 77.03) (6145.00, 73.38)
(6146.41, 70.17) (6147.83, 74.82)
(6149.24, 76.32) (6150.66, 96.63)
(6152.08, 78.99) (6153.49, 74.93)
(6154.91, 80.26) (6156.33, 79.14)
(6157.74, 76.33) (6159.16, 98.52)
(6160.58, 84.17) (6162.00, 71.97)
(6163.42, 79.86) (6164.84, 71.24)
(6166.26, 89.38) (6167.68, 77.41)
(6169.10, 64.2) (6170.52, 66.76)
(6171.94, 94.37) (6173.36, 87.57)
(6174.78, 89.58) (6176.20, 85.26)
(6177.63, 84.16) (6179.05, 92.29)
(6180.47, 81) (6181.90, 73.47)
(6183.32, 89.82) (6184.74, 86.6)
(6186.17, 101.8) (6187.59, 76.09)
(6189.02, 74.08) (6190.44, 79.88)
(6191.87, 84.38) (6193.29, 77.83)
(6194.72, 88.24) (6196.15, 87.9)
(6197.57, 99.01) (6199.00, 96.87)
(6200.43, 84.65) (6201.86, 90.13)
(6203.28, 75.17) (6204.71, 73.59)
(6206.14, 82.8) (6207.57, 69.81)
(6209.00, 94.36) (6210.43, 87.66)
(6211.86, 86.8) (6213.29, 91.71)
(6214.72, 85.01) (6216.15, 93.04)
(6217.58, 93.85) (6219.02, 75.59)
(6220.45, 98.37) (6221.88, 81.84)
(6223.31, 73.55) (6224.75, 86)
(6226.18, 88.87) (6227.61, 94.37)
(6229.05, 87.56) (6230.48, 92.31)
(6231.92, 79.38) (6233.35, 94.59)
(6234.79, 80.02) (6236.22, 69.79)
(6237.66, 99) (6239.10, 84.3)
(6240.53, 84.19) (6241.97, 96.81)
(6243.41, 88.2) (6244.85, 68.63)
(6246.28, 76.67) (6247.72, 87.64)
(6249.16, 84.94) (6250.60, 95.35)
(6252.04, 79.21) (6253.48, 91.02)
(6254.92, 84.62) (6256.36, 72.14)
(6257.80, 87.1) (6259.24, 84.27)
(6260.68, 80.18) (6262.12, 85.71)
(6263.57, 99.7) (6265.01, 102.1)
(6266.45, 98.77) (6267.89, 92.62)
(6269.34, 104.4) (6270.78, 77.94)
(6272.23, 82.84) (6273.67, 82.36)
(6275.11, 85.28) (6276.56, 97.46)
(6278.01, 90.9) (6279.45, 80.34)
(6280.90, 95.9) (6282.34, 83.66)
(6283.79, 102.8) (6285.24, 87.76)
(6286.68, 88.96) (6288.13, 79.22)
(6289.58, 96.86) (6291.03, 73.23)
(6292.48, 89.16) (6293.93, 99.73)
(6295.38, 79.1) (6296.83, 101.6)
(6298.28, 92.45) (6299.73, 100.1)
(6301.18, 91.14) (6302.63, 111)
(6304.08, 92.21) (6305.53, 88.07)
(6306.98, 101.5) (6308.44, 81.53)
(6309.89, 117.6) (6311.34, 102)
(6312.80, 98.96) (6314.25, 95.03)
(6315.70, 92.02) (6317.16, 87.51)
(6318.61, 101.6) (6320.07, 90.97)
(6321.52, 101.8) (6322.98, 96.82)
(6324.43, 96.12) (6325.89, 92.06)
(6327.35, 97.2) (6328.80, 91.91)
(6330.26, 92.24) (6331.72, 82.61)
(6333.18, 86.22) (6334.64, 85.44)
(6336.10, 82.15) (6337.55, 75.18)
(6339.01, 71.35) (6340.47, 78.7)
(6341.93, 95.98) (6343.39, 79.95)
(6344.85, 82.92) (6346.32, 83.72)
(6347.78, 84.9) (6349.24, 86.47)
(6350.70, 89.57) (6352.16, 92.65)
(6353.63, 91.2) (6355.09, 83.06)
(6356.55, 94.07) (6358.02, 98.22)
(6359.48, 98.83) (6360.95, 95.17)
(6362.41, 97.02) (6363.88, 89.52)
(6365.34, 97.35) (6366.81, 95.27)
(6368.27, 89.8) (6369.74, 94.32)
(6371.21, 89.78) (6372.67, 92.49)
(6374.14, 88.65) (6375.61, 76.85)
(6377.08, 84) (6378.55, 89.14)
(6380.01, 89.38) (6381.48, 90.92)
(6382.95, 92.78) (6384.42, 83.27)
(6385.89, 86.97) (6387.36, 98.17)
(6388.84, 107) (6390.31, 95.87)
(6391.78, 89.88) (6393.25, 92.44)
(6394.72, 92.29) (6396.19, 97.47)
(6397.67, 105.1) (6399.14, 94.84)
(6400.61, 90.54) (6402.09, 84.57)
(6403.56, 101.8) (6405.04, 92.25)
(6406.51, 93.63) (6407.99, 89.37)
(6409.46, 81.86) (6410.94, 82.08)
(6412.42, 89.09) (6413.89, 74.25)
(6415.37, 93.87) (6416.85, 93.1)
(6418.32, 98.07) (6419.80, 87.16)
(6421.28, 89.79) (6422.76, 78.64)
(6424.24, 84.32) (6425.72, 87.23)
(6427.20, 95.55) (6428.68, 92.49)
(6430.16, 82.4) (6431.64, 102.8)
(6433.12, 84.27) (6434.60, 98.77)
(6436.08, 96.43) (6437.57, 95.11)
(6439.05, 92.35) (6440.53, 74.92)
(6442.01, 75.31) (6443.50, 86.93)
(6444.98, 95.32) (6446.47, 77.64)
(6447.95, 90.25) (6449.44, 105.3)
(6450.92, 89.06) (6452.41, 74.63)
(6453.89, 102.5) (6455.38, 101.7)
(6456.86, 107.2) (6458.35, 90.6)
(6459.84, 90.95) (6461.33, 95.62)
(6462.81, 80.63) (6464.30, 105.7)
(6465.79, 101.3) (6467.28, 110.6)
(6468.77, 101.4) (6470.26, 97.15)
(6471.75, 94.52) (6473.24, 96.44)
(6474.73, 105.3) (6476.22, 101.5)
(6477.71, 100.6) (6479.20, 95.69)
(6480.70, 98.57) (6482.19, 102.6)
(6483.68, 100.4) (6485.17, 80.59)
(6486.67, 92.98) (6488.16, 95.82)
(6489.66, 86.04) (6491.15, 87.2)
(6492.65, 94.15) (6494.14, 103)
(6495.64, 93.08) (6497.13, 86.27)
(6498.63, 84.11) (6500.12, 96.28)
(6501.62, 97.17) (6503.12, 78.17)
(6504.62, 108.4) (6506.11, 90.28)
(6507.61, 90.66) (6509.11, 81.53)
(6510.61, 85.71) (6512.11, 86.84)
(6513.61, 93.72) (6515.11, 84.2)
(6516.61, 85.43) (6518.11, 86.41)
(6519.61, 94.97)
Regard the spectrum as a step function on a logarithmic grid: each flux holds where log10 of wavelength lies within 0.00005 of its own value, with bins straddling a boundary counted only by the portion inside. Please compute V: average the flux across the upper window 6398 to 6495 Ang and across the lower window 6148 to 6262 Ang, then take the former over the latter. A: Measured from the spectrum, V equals 1.1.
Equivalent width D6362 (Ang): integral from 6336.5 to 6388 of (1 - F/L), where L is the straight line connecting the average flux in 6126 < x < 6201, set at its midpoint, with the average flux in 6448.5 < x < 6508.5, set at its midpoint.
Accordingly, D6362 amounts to 0.7 Ang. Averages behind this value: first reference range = 81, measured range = 88.8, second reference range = 95.3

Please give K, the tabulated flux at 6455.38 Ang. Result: 101.7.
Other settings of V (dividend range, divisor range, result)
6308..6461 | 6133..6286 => 1.08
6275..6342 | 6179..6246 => 1.07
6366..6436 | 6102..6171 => 1.13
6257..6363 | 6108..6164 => 1.13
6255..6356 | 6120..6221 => 1.11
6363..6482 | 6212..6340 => 1.03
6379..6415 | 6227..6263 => 1.07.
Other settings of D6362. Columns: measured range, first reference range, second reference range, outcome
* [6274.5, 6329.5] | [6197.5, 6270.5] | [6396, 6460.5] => -3.3 Ang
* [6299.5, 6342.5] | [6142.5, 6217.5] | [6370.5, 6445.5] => -2.5 Ang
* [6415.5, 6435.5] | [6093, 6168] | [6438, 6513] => 0.2 Ang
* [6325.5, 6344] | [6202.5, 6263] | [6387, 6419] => 0.8 Ang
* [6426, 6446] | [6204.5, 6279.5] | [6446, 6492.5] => 0.9 Ang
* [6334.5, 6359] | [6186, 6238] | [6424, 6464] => 0.8 Ang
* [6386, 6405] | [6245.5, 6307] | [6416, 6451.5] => -1.2 Ang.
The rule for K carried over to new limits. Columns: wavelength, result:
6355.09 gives 83.06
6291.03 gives 73.23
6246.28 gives 76.67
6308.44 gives 81.53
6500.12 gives 96.28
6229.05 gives 87.56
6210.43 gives 87.66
